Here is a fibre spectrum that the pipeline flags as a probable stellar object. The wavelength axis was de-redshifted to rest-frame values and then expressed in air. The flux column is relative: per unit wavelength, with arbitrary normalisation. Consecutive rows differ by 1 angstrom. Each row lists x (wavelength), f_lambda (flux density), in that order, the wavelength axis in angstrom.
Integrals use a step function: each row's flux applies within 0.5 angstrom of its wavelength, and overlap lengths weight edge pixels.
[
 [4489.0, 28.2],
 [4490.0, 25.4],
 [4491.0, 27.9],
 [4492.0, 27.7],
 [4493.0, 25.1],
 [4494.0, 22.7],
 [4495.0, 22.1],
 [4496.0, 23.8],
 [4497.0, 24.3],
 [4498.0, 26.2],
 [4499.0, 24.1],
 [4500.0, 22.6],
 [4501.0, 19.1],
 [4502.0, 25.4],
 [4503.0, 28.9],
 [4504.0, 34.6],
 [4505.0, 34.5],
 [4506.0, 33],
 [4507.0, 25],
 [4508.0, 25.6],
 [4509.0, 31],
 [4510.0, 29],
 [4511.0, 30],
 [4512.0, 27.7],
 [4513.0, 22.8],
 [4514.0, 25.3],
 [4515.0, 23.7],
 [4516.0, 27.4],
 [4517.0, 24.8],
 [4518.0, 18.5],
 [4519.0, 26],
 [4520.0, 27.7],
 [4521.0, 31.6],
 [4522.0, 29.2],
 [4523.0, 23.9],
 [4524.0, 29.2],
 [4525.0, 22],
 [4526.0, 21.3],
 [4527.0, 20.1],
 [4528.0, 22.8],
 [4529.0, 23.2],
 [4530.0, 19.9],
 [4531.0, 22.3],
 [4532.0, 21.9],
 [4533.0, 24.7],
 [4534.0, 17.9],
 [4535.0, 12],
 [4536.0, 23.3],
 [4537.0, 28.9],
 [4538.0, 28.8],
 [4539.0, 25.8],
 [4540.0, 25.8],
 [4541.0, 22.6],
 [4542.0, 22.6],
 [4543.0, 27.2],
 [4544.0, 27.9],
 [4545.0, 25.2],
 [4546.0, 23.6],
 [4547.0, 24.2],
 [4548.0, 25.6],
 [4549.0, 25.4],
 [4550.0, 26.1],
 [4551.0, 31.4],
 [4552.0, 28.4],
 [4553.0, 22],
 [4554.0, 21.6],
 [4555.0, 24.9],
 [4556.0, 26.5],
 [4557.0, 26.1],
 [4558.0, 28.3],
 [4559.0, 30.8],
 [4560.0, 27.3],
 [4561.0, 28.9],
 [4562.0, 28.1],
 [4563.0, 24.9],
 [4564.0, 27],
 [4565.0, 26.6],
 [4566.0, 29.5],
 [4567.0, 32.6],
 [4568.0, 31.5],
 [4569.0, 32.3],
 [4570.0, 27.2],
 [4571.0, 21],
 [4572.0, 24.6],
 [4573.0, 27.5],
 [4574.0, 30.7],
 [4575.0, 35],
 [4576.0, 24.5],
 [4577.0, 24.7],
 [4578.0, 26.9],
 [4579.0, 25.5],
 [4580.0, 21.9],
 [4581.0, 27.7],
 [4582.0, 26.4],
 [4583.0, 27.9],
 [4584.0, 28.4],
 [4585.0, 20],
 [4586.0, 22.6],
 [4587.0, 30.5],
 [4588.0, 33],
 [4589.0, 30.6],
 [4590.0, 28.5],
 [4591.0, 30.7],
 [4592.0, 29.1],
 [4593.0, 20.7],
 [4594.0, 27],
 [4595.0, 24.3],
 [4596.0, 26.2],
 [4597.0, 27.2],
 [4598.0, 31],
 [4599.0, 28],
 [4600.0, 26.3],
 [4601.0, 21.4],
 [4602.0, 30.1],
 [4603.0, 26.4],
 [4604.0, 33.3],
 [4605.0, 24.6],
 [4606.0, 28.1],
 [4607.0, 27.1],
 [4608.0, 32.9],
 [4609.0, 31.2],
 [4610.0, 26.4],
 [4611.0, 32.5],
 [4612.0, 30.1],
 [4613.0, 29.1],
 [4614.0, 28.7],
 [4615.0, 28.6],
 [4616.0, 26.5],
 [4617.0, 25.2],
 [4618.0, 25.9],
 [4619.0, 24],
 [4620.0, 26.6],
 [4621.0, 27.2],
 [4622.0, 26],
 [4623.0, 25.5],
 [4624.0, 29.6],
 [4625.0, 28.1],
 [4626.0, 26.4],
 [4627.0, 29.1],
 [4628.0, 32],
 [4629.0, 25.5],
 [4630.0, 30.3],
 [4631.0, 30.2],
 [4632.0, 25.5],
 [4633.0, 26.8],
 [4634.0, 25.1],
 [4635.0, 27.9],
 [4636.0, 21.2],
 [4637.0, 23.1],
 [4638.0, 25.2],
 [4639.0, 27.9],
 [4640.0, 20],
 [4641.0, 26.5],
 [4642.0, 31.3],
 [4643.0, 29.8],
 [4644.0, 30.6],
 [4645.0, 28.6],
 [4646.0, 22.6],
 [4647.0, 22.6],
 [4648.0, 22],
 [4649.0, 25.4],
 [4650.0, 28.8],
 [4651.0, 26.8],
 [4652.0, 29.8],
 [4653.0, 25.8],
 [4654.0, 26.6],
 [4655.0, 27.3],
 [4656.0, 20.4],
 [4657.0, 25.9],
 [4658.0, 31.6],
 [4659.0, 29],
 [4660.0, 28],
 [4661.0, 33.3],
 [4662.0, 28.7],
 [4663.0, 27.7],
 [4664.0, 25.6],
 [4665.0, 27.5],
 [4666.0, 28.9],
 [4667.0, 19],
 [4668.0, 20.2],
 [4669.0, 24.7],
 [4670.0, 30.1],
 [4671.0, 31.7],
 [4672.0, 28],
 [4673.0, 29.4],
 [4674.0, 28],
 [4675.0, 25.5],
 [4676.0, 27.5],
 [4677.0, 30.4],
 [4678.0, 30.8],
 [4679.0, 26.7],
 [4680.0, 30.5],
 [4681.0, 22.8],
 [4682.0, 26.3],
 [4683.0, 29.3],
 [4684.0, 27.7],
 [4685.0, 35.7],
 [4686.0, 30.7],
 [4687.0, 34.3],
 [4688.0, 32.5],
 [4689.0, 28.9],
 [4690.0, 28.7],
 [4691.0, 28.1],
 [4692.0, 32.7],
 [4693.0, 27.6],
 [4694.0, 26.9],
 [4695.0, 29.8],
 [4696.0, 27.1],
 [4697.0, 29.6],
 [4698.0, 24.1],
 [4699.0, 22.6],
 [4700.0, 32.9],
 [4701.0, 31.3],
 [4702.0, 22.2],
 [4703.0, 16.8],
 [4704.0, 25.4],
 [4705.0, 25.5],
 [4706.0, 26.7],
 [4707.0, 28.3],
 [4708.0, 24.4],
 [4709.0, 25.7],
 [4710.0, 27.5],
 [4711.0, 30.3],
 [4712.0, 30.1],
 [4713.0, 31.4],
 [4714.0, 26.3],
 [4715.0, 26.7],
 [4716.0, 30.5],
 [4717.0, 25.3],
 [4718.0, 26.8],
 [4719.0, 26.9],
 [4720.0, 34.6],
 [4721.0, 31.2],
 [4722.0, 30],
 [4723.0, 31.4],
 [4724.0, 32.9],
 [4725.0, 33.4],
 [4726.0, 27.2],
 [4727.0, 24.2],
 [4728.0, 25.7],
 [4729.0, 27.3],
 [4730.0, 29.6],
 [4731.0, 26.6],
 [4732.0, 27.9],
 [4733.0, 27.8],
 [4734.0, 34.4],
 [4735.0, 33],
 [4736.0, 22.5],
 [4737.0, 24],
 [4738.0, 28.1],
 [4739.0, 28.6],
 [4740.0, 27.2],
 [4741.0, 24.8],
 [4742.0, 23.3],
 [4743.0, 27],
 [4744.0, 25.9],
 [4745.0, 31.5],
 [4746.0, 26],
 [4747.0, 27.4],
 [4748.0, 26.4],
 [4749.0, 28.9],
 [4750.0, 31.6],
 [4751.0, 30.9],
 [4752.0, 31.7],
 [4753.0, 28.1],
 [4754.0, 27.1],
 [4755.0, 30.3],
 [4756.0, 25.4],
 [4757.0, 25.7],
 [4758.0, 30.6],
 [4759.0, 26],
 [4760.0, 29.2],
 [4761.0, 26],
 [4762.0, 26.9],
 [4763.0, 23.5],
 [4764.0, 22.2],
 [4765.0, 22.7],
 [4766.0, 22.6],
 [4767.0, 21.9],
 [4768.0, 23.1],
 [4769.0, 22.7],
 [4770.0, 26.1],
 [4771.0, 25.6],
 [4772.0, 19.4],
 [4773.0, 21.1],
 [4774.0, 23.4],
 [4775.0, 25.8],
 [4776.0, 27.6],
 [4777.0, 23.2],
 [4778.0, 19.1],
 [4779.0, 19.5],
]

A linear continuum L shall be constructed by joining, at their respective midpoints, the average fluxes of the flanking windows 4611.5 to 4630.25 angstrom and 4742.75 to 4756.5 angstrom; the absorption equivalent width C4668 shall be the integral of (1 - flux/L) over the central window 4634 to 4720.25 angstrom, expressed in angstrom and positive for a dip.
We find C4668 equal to 1.7 angstrom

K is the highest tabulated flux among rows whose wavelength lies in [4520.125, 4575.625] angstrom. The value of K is 35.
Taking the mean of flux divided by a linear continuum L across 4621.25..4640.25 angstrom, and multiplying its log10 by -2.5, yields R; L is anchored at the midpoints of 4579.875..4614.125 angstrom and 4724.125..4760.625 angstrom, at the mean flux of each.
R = 0.04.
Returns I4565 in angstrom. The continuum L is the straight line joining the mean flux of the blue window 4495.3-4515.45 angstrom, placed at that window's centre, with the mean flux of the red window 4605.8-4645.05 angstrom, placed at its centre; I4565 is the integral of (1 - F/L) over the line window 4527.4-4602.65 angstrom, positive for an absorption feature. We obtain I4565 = 2.8 angstrom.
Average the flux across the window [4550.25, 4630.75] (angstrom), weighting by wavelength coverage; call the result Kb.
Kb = 27.5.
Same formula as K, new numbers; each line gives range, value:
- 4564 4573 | 32.6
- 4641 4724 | 35.7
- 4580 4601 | 33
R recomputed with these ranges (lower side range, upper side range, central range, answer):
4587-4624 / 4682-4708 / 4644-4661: 0.05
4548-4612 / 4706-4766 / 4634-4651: 0.07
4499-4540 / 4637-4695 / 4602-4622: -0.05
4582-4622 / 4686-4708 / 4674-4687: -0.04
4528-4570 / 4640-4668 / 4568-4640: -0.04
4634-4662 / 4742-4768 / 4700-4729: -0.04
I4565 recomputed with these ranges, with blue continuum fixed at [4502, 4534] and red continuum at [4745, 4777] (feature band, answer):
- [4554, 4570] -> -1.3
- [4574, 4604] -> -1.4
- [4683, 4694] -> -1.9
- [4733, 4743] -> -0.5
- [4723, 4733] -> -0.9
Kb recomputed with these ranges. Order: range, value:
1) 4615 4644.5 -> 26.9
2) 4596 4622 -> 27.9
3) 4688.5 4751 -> 27.9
